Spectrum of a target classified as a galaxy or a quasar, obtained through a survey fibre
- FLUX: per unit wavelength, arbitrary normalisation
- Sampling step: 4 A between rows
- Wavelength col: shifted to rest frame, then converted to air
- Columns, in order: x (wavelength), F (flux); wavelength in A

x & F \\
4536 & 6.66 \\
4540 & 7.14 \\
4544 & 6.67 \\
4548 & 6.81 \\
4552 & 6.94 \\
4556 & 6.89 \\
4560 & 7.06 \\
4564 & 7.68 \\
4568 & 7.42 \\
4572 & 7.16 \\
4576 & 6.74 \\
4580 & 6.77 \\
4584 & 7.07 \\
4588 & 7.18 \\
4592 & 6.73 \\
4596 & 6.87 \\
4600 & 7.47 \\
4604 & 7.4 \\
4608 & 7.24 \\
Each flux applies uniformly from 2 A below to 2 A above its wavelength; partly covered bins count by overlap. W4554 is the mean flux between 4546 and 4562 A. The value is 6.92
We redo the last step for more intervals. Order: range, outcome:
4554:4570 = 7.26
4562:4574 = 7.42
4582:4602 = 7.06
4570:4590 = 6.98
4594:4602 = 7.17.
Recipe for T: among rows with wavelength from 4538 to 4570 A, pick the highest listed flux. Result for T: 7.68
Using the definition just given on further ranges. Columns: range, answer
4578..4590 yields 7.18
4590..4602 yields 7.47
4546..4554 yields 6.94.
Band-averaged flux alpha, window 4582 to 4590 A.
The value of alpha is 7.12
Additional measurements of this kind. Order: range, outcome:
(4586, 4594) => 6.96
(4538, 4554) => 6.89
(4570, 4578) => 6.95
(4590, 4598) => 6.8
